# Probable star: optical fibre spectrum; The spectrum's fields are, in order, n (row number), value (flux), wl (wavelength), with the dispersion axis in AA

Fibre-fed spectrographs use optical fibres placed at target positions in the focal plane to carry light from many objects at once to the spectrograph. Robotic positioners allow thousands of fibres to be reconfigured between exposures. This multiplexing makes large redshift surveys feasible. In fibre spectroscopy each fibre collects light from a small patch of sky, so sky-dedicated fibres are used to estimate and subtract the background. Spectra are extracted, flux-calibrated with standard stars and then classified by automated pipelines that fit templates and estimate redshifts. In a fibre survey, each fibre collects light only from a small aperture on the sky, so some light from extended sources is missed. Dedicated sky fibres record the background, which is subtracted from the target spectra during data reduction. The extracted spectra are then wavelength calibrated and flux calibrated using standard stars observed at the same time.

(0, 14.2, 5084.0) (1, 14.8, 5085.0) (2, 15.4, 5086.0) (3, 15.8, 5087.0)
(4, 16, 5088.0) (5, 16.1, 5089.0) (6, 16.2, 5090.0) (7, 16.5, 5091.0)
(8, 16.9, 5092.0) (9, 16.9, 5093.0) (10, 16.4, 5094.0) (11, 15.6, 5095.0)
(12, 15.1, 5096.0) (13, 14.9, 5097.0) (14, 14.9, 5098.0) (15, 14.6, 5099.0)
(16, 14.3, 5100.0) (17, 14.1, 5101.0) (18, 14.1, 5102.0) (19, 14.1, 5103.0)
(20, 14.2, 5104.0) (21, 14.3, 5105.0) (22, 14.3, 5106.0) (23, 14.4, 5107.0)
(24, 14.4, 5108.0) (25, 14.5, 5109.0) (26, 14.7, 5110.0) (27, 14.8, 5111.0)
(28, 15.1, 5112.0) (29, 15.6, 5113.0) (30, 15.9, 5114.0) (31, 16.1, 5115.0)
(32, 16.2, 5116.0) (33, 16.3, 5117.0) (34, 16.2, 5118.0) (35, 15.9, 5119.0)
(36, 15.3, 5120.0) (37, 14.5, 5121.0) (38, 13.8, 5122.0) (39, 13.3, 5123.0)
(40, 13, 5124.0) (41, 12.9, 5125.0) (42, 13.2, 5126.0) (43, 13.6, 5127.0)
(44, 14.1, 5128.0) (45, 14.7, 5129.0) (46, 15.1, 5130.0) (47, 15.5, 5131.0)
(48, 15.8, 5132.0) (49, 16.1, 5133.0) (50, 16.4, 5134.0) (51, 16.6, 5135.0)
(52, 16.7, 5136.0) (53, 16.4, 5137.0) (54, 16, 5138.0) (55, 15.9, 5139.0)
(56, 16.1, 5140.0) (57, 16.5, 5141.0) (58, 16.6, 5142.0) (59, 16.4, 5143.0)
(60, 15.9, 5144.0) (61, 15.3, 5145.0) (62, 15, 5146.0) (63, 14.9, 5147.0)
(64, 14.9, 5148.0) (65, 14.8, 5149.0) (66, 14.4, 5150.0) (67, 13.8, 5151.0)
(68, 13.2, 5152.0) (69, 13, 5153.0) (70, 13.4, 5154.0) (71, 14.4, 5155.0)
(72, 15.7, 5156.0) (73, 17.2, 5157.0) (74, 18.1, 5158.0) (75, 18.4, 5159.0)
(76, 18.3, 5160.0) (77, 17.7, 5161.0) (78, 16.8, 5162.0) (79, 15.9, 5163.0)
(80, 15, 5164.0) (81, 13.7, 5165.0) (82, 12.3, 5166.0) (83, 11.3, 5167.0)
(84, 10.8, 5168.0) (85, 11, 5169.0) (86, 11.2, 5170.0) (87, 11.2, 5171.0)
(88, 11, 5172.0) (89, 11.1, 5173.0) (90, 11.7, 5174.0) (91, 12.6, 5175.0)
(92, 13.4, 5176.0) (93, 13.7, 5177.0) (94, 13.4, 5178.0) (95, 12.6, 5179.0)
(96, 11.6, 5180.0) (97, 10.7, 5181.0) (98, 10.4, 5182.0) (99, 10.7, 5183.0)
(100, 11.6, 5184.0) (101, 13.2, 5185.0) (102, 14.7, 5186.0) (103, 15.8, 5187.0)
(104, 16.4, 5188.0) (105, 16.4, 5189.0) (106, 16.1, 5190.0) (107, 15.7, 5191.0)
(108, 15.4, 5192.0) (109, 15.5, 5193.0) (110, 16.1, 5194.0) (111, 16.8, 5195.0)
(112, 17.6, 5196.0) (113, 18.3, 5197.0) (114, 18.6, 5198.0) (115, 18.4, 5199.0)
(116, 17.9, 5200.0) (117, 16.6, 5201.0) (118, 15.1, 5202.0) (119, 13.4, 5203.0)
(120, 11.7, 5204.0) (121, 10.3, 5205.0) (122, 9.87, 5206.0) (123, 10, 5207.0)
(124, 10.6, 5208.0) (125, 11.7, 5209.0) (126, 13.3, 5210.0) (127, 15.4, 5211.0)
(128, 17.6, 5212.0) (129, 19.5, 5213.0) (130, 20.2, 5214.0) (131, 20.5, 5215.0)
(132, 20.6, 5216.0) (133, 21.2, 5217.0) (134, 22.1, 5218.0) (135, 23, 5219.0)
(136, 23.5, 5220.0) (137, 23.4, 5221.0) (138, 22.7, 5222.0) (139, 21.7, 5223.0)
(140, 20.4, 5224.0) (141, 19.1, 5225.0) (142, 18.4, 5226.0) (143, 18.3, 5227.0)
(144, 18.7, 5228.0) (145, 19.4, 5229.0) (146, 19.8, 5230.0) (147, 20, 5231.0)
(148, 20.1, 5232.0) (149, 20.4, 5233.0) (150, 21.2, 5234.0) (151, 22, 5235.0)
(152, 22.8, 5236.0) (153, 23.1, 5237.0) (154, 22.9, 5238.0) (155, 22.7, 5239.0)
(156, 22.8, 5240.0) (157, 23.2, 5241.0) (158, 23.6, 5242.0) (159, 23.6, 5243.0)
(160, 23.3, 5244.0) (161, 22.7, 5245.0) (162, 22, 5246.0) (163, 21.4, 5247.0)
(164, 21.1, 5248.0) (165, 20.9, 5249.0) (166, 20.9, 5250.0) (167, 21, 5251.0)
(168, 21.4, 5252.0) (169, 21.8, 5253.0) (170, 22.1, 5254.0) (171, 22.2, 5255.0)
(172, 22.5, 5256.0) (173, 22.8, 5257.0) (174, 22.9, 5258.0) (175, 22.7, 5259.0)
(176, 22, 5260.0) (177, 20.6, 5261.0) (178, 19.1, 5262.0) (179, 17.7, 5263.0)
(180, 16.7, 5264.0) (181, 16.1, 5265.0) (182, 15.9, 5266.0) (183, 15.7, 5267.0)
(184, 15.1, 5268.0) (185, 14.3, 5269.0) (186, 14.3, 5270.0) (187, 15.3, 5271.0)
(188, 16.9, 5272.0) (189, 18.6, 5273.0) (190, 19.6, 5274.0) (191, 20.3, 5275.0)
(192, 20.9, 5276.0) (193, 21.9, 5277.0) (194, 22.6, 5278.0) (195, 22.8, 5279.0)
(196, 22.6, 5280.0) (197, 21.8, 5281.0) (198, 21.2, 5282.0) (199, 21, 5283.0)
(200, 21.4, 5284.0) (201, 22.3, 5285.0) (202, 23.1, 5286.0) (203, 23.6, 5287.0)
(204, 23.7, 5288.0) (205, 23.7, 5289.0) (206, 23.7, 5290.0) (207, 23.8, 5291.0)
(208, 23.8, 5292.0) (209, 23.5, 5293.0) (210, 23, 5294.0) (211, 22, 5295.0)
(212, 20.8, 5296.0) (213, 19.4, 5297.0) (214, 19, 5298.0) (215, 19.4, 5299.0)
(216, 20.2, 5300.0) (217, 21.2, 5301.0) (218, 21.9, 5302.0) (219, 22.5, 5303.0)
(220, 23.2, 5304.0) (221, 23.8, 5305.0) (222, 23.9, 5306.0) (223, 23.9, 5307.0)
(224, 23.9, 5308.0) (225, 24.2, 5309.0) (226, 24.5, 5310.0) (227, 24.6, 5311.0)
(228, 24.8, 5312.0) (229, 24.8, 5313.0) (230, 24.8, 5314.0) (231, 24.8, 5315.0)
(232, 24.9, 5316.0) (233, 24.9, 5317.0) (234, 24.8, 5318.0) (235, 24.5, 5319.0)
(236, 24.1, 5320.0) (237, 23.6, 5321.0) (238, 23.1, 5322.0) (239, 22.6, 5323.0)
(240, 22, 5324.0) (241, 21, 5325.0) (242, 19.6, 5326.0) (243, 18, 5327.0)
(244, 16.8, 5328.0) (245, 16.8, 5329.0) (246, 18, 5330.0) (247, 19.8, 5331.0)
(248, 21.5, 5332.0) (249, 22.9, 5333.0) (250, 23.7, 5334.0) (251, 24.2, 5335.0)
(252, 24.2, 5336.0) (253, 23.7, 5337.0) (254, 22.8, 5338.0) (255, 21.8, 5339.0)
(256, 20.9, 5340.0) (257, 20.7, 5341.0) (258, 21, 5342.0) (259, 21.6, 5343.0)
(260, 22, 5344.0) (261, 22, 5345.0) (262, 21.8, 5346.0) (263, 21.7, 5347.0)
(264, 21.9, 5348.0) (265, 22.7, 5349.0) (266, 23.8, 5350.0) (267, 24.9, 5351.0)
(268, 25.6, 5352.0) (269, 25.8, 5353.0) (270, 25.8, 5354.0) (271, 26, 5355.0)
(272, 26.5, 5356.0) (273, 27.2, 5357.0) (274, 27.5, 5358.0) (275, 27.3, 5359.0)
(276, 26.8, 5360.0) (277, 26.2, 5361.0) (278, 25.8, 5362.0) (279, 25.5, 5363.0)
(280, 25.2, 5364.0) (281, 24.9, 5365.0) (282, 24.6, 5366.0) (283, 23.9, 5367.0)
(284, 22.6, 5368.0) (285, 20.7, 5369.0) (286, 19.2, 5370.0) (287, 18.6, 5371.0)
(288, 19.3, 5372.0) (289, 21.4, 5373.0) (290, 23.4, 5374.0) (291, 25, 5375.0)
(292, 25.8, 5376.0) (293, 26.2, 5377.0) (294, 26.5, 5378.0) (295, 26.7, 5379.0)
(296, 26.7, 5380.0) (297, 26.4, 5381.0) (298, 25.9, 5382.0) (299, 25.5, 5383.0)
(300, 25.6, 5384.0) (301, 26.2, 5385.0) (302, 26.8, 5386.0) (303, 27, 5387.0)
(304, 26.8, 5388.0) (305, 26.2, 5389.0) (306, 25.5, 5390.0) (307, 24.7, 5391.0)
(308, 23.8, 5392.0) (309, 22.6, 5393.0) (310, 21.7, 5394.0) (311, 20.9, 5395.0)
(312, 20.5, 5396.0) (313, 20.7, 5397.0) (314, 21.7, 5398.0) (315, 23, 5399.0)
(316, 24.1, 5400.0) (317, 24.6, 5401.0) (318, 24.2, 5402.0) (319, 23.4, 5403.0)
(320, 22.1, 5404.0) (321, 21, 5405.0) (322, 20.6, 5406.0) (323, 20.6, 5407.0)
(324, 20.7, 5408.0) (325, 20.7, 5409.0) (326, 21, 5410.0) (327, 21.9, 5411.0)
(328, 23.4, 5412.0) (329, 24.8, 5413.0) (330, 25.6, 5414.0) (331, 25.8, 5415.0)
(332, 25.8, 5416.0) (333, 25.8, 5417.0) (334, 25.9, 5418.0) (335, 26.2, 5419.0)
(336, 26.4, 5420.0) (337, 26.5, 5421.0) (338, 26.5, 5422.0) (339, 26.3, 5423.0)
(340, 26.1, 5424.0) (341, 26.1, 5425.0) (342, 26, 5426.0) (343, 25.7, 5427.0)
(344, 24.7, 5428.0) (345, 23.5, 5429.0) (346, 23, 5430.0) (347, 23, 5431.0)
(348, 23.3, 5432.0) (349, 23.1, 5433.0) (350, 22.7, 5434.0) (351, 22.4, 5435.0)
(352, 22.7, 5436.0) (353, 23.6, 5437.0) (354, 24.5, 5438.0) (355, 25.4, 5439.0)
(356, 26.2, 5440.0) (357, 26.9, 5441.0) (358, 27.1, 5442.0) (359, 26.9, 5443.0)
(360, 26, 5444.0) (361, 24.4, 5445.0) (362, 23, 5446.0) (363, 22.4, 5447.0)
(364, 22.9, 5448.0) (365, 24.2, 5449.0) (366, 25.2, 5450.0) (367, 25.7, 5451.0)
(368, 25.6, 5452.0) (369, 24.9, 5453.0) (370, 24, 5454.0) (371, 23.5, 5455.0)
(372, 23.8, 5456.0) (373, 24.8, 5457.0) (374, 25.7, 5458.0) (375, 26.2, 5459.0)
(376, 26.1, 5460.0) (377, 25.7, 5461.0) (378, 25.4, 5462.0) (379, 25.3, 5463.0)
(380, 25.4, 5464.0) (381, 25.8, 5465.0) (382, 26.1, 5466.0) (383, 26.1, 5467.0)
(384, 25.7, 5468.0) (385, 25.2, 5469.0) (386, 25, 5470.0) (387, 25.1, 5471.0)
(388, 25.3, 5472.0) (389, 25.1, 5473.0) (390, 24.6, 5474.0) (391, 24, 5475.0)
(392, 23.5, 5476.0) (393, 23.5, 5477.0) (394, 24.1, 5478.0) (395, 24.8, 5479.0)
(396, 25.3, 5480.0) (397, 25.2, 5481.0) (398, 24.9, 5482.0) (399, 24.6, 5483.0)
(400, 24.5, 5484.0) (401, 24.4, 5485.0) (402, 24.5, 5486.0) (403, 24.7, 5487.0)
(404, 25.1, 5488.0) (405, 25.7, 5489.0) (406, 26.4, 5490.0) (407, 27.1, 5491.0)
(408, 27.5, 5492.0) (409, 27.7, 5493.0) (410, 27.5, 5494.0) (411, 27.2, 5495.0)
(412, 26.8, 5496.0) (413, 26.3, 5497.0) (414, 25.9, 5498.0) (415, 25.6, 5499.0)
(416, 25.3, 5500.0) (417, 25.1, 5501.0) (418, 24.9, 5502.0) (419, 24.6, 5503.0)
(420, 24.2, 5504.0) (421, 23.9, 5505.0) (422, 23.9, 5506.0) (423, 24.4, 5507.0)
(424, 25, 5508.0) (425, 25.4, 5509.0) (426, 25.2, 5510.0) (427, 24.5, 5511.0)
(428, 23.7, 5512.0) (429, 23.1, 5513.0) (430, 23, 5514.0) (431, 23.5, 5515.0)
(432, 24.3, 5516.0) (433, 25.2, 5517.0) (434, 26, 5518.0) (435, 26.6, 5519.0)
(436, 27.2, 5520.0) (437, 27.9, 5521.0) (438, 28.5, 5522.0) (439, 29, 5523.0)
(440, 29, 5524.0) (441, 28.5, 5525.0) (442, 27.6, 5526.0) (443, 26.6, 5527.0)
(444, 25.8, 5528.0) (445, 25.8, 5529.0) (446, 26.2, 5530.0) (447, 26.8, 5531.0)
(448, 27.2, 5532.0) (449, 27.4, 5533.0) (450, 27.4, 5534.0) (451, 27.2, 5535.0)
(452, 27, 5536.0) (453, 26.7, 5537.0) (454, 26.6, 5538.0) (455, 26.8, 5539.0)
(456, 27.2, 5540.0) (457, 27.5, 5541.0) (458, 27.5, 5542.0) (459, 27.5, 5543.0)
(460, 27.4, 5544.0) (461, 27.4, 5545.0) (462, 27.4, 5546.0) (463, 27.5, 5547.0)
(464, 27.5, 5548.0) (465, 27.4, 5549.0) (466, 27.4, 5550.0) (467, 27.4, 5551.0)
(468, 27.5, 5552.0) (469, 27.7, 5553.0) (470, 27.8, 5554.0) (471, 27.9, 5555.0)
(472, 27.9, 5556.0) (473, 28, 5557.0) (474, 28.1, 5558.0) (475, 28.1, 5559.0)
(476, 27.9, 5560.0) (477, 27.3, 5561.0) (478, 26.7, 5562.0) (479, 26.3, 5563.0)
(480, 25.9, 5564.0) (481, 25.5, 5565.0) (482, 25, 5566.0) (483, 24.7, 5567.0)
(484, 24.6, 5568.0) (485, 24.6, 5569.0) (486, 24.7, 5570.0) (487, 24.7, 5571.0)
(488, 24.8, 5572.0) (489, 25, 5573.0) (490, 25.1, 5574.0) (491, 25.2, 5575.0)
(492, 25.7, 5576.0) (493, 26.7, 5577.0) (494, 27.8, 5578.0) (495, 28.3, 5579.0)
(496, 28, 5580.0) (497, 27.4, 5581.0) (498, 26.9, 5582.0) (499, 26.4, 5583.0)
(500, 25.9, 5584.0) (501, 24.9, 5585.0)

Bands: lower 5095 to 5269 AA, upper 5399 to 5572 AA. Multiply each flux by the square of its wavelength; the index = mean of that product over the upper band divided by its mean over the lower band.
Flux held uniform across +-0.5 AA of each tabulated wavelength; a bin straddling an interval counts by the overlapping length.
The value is 1.71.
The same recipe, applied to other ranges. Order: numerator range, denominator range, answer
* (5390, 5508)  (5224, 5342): 1.22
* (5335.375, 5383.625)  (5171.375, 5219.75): 1.70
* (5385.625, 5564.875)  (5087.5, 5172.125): 1.93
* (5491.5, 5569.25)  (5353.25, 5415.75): 1.16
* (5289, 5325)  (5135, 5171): 1.63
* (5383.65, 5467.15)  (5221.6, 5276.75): 1.28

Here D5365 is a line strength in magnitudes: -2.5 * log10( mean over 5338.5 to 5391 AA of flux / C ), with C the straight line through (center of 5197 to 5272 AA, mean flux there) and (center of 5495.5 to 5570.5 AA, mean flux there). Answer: -0.092 mag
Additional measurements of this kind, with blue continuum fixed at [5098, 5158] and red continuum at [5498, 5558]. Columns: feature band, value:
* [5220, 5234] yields -0.14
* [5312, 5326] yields -0.16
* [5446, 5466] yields -0.02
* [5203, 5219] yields 0.11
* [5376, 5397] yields -0.12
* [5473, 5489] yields 0.02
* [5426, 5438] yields 0.00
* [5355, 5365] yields -0.21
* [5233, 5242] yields -0.23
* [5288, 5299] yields -0.13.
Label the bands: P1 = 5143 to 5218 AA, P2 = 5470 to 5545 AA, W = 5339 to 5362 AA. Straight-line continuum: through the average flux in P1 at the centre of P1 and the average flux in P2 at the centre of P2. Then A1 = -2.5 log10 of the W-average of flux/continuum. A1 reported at -0.17 mag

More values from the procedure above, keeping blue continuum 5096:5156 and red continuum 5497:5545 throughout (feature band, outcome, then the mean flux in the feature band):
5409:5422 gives -0.077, 24.8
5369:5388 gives -0.114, 24.5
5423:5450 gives -0.036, 24.5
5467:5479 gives 0.001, 24.7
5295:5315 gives -0.137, 22.7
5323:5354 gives -0.045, 21.9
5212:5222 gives -0.218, 21.4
